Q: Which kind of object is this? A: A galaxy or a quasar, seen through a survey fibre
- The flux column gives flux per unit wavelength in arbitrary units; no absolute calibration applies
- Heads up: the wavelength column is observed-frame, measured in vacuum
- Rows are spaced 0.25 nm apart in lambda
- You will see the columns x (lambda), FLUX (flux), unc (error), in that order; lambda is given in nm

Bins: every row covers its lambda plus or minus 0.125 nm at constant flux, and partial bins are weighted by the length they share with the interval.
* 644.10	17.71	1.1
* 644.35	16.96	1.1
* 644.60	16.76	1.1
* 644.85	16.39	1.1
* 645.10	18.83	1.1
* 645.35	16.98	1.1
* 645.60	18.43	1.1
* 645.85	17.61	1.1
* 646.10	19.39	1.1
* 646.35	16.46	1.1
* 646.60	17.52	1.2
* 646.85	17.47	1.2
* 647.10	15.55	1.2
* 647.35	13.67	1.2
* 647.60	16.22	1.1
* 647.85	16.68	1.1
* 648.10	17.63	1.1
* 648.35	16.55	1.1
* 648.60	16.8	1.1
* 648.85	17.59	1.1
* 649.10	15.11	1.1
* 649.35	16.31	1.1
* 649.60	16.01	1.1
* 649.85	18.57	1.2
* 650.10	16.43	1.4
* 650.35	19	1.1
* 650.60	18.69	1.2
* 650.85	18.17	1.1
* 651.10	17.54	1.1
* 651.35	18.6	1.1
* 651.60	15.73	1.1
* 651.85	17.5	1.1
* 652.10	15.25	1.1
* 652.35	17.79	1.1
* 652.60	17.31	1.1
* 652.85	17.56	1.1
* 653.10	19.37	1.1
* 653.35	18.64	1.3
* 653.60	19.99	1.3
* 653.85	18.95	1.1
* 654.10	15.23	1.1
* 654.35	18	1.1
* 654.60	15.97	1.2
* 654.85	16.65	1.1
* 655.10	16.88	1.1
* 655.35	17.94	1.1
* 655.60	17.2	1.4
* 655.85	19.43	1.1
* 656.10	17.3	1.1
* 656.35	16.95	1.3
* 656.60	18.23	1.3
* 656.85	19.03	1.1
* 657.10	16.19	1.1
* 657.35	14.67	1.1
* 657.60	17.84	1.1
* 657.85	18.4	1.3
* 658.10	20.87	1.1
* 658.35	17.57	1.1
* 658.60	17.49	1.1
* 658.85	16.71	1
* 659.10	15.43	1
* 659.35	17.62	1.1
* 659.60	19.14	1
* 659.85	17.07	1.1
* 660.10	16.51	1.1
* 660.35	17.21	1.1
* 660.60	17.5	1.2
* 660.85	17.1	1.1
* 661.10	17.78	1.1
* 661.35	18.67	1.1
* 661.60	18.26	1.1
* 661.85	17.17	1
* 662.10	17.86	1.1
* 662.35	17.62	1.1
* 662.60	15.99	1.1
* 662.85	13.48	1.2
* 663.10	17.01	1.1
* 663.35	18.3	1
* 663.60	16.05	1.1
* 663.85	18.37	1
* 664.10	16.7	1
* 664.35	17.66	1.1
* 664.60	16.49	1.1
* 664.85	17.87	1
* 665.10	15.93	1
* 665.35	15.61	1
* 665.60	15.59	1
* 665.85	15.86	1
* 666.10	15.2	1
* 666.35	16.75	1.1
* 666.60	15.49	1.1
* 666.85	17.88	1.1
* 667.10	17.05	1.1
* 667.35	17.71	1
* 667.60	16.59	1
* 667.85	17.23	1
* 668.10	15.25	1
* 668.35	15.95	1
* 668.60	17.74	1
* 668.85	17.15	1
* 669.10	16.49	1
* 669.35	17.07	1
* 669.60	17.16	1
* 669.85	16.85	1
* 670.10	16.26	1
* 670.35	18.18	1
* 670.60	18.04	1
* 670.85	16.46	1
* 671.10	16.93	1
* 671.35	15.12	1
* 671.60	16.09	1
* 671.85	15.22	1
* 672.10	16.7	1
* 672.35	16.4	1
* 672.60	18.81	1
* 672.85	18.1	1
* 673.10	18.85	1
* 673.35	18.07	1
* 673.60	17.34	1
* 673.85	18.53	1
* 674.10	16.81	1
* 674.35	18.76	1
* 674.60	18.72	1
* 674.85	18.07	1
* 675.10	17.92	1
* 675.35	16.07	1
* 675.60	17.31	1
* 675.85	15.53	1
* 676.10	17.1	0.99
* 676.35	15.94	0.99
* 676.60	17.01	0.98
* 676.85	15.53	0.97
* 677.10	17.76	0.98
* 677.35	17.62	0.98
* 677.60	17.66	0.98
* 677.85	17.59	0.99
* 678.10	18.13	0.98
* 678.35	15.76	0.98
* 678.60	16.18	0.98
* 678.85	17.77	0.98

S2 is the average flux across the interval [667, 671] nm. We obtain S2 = 16.9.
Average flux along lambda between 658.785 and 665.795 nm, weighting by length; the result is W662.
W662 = 17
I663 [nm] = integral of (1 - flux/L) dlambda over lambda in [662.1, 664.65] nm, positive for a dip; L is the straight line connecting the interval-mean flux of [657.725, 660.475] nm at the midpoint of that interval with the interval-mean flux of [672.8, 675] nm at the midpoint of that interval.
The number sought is 0.14 nm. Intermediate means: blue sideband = 17.6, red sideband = 18.1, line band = 16.8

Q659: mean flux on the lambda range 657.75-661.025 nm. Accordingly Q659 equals 17.6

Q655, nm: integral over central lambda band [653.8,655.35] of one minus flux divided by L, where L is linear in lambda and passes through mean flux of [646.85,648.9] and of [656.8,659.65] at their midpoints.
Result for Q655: 0.015 nm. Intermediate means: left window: 16.4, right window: 17.5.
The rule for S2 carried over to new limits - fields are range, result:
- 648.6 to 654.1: 17.6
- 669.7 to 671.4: 16.9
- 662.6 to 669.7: 16.6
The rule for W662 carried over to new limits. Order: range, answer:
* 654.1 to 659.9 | 17.5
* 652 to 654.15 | 17.9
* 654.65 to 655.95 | 17.5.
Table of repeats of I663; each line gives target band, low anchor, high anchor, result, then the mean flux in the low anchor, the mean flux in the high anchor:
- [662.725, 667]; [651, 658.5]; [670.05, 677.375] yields 0.22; 17.6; 17.2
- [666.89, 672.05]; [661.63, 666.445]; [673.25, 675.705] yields 0.14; 16.6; 17.8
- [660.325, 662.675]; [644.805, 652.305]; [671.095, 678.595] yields -0.06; 17.1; 17.2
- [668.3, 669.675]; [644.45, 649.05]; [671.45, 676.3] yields 0.03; 17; 17.4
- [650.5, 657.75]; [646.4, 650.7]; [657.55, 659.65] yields -0.07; 16.8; 17.9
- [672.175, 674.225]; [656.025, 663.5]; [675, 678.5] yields -0.10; 17.4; 16.9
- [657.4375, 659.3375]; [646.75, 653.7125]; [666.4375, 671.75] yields -0.07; 17.2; 16.8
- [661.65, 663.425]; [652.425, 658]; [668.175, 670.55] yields 0.05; 17.6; 17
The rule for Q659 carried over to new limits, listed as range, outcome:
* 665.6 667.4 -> 16.4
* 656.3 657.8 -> 17.2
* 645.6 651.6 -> 17.1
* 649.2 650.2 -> 16.8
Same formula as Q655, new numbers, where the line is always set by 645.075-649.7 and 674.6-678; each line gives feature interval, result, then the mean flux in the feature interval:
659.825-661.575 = -0.05 nm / 17.5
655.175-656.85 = -0.10 nm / 17.9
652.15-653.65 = -0.12 nm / 18.2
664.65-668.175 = 0.11 nm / 16.4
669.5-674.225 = -0.03 nm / 17.2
